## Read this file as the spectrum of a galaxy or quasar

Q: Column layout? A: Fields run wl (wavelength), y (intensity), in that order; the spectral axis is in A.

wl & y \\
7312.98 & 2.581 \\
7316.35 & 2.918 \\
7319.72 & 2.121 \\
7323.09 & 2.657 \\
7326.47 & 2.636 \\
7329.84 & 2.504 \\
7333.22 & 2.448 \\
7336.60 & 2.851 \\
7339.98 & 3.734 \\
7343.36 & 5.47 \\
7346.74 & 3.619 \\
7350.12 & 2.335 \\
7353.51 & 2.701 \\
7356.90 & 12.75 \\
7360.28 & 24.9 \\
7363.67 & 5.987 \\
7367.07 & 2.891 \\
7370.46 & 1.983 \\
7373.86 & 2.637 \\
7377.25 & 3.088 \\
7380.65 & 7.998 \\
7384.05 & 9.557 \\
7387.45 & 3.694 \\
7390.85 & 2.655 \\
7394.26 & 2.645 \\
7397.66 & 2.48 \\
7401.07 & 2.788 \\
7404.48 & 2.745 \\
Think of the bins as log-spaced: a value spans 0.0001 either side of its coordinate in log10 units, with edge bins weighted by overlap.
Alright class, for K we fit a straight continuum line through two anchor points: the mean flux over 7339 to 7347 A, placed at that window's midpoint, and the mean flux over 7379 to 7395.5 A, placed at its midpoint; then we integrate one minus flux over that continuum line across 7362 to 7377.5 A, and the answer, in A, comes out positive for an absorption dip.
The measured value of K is 5.12 A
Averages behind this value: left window 4.44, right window 5.37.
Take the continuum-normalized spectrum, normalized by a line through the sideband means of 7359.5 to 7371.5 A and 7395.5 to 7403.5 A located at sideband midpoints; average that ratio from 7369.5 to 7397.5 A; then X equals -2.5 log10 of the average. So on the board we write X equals 0.179 mag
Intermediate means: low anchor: 8.1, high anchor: 2.65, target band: 4.24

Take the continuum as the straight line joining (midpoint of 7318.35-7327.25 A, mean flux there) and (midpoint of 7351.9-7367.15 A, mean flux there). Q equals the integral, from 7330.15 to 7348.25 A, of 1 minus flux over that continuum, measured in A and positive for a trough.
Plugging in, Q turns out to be 7.6 A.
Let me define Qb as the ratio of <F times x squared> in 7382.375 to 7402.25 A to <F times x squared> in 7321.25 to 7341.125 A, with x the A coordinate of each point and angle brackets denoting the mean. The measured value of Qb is 1.46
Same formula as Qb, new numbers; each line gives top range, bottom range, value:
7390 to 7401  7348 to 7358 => 0.49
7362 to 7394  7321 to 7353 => 1.43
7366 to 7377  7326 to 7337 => 1.00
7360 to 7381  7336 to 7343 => 1.55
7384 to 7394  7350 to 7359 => 0.57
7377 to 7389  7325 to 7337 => 2.54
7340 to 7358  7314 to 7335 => 1.97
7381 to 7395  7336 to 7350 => 1.35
